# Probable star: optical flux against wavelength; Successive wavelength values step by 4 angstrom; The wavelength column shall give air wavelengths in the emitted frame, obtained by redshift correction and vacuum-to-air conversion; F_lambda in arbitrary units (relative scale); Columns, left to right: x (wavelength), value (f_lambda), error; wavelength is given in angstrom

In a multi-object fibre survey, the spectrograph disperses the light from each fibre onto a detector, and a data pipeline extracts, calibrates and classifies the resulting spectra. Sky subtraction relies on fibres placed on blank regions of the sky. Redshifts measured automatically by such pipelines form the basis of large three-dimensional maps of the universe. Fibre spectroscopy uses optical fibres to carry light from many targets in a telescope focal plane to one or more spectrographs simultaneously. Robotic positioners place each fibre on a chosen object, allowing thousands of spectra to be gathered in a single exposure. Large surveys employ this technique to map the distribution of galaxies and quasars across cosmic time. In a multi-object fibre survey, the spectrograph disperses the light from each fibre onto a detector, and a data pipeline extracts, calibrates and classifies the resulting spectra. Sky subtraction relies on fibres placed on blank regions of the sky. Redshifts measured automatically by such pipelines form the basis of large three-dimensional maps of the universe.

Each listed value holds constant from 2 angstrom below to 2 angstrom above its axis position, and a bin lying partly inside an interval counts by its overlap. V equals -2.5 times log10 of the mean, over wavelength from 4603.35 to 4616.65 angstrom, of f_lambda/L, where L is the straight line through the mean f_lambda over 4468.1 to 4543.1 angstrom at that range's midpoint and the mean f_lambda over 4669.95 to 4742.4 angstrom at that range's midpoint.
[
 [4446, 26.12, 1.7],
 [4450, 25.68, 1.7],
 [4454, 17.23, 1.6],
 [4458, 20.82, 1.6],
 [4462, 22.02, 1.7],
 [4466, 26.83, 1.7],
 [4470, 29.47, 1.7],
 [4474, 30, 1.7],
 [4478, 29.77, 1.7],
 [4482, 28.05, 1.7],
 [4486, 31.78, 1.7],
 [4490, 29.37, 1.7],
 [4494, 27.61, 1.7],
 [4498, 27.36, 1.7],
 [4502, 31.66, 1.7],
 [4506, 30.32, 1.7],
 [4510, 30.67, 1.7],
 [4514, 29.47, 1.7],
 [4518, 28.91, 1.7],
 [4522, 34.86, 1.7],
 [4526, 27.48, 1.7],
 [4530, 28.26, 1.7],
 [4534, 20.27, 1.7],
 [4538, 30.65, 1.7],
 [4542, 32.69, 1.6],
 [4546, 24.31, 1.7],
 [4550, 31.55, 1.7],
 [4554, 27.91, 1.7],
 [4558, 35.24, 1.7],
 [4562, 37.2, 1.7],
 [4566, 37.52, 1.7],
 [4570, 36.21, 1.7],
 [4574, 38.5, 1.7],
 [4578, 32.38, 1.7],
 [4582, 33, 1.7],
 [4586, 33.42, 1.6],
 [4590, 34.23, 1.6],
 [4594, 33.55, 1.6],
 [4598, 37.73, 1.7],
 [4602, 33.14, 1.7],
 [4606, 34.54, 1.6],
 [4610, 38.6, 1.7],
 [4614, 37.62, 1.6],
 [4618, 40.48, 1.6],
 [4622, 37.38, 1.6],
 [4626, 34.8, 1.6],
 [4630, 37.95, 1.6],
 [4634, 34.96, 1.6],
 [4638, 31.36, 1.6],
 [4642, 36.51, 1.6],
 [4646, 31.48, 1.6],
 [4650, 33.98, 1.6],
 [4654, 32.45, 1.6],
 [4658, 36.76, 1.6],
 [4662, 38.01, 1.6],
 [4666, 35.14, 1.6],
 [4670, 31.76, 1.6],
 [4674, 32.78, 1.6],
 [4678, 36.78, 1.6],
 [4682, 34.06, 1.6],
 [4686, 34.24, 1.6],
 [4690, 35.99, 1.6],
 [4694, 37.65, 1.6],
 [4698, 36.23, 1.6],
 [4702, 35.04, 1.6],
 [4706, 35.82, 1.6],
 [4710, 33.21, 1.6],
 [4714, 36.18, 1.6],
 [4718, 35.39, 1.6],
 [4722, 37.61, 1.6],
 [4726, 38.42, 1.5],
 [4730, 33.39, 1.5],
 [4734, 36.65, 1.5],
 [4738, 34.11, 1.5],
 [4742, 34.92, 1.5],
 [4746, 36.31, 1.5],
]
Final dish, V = -0.14 mag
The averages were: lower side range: 29.4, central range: 36.9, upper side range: 35.4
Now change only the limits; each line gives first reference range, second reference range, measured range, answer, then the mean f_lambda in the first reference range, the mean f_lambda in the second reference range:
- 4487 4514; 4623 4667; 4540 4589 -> -0.05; 29.6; 34.9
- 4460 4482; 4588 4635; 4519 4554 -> 0.11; 27.7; 36.3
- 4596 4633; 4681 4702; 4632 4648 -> 0.09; 36.9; 35.7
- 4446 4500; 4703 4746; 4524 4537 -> 0.12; 26.6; 35.6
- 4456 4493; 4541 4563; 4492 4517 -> -0.02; 27.6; 31.2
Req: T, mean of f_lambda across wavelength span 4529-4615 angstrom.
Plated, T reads 33.1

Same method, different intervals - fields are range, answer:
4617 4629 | 37.3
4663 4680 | 34.3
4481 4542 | 29.2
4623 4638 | 35.4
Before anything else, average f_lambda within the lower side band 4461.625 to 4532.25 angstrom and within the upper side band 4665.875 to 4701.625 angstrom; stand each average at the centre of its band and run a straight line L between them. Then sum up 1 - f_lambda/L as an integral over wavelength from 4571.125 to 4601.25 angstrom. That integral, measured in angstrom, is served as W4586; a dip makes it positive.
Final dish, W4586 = -2.55 angstrom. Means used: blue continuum 29.2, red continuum 35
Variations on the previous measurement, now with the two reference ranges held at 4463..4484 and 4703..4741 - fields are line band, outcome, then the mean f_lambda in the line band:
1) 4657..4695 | -1.0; 35.2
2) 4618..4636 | -2.1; 36.7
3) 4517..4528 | -0.2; 30.6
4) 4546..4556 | 0.7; 28.6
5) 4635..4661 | -0.4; 34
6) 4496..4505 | -0.1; 29.6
